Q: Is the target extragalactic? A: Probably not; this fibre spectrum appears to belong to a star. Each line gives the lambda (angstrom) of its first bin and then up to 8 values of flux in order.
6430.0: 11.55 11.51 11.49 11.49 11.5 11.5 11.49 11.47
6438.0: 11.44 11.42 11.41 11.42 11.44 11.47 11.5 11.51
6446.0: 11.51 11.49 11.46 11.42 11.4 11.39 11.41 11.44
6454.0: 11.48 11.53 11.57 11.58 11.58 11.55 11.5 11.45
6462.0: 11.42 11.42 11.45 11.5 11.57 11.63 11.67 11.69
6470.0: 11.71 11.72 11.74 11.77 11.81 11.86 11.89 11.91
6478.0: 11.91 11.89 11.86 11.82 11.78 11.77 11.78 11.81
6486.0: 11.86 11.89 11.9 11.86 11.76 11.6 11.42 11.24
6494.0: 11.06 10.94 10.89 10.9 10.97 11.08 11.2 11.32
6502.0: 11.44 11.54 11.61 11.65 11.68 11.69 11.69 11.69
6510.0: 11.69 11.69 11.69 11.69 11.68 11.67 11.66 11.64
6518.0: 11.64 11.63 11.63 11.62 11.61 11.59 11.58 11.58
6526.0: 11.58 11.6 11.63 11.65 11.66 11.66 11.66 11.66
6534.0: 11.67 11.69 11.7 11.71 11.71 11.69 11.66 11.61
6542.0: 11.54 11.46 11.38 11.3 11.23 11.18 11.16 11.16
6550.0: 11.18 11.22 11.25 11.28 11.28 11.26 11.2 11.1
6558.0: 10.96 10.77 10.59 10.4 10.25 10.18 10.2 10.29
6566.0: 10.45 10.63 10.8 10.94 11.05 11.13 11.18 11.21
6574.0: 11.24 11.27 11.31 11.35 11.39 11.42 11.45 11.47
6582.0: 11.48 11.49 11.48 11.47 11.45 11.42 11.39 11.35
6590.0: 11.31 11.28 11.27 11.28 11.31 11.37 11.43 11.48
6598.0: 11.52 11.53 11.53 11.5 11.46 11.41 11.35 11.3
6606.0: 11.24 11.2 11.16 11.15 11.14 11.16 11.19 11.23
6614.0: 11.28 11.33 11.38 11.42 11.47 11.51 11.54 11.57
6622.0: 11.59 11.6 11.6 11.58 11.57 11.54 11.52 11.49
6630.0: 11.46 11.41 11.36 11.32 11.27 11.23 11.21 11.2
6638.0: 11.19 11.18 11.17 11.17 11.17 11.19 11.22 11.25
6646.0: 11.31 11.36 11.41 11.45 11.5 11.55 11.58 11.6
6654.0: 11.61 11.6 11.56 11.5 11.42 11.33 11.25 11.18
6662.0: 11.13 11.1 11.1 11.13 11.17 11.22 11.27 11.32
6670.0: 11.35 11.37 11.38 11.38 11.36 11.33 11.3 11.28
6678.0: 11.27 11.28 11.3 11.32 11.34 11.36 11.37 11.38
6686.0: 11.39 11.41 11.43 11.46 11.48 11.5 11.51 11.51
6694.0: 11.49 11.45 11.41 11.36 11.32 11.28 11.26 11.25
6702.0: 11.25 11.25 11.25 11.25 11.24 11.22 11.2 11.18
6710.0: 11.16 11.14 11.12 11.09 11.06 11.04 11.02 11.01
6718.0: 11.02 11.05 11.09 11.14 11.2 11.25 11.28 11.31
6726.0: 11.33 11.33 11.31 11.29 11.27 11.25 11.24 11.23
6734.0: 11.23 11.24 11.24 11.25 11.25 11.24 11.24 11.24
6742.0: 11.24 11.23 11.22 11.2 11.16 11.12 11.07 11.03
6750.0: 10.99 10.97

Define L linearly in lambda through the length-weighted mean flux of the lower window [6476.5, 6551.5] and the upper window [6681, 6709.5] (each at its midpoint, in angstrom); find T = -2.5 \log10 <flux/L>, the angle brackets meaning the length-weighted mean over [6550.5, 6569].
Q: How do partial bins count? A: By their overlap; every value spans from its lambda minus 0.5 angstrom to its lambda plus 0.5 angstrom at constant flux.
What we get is 0.07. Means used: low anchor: 11.6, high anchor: 11.3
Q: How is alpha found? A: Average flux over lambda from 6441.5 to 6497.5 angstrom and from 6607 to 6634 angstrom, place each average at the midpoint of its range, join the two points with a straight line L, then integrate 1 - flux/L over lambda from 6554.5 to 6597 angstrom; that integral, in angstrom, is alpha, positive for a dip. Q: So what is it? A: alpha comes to 1.3 angstrom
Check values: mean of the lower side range 11.6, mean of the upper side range 11.4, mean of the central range 11.1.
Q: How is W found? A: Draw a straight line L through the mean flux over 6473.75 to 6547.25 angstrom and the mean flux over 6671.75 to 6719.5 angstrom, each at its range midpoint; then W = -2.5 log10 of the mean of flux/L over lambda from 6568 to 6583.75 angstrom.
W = 0.02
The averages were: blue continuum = 11.6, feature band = 11.3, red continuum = 11.3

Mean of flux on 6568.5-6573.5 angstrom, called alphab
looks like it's 11.1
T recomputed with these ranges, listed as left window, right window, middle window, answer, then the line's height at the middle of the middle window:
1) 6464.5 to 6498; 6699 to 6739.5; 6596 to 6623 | 0.003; 11.4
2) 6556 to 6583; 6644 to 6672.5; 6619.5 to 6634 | -0.028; 11.2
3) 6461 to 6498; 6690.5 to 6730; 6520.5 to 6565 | 0.020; 11.5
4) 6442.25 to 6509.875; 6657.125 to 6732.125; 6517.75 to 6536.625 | -0.013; 11.5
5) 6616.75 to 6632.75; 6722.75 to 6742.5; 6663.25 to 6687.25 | 0.009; 11.4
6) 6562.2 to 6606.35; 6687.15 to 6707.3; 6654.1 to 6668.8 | 0.002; 11.3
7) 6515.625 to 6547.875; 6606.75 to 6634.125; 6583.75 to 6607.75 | 0.006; 11.4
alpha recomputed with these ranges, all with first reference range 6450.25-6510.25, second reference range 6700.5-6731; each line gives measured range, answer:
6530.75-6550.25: 0.0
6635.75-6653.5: 0.0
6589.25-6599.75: 0.0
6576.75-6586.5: 0.0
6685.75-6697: -0.2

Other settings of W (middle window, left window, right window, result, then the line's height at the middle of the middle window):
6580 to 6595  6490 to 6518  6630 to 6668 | 0.00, 11.4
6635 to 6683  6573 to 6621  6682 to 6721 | 0.00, 11.3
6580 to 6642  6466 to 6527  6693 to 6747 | 0.00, 11.4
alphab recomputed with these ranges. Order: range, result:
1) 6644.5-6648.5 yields 11.3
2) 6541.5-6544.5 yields 11.5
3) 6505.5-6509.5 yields 11.7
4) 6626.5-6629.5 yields 11.5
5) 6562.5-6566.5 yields 10.3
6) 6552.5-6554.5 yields 11.3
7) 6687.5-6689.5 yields 11.4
